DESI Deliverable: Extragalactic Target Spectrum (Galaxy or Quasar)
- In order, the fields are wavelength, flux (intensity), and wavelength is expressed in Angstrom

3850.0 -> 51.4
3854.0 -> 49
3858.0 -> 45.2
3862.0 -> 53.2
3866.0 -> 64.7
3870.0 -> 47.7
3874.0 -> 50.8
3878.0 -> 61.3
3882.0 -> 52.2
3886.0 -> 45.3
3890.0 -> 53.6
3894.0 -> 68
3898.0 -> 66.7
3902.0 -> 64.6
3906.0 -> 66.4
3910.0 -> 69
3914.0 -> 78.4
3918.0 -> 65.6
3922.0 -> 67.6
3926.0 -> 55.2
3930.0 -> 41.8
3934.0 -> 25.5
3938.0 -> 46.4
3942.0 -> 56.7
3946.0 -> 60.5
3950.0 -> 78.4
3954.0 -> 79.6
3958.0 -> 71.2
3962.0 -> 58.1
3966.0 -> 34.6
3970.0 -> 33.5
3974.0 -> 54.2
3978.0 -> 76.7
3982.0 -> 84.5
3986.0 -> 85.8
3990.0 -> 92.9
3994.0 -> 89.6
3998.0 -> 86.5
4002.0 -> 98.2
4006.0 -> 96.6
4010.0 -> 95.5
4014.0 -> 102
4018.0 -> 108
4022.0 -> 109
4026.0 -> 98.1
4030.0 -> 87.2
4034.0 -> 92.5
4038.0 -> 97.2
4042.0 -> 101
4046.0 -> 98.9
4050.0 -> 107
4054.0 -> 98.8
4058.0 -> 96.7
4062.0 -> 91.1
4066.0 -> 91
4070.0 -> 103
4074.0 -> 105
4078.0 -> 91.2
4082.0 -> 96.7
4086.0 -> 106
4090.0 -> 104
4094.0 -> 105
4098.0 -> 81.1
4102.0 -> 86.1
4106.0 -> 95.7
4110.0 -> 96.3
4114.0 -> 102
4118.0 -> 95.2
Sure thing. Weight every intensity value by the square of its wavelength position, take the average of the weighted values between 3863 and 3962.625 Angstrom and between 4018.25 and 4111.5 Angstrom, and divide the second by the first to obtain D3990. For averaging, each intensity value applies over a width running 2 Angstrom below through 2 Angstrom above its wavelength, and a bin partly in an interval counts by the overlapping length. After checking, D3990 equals 1.8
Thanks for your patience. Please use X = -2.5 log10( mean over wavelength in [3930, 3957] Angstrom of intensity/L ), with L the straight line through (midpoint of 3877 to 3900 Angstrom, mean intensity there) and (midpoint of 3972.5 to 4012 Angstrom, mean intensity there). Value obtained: 0.273 mag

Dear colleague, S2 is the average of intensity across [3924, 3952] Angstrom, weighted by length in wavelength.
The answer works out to 52.1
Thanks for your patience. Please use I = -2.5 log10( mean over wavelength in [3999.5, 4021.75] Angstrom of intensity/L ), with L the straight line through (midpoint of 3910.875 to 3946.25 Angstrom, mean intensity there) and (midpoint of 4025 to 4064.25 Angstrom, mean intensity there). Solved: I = -0.18 mag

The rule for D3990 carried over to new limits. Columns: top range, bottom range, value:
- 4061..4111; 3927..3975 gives 1.93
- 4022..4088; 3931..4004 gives 1.52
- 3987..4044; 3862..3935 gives 1.76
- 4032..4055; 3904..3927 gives 1.57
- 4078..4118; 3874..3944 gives 1.84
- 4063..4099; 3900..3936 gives 1.80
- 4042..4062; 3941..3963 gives 1.53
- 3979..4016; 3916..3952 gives 1.72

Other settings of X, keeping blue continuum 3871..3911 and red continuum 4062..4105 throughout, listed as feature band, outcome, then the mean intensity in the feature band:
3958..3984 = 0.28 mag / 58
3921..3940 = 0.40 mag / 46.2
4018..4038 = -0.14 mag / 97.9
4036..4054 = -0.13 mag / 101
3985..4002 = -0.14 mag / 90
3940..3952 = 0.08 mag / 65.2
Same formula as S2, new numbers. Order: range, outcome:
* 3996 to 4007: 93.5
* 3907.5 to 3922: 70.4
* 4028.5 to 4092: 98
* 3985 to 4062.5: 96.9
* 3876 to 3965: 60.3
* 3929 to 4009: 68.2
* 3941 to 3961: 69.4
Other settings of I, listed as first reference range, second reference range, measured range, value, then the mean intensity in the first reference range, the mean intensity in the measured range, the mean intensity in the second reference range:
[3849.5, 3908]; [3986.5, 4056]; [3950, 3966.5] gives 0.202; 56.1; 65.4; 97.3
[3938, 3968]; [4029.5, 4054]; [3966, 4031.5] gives -0.059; 61.6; 85.8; 98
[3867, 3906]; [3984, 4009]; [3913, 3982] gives 0.286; 57.4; 58.4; 91.8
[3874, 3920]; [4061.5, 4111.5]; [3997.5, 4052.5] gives -0.158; 62.3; 98.7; 96.5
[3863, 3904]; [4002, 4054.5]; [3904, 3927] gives -0.016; 57.4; 67.5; 99.3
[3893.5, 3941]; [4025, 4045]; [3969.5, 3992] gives 0.075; 59.3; 73.8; 95.2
